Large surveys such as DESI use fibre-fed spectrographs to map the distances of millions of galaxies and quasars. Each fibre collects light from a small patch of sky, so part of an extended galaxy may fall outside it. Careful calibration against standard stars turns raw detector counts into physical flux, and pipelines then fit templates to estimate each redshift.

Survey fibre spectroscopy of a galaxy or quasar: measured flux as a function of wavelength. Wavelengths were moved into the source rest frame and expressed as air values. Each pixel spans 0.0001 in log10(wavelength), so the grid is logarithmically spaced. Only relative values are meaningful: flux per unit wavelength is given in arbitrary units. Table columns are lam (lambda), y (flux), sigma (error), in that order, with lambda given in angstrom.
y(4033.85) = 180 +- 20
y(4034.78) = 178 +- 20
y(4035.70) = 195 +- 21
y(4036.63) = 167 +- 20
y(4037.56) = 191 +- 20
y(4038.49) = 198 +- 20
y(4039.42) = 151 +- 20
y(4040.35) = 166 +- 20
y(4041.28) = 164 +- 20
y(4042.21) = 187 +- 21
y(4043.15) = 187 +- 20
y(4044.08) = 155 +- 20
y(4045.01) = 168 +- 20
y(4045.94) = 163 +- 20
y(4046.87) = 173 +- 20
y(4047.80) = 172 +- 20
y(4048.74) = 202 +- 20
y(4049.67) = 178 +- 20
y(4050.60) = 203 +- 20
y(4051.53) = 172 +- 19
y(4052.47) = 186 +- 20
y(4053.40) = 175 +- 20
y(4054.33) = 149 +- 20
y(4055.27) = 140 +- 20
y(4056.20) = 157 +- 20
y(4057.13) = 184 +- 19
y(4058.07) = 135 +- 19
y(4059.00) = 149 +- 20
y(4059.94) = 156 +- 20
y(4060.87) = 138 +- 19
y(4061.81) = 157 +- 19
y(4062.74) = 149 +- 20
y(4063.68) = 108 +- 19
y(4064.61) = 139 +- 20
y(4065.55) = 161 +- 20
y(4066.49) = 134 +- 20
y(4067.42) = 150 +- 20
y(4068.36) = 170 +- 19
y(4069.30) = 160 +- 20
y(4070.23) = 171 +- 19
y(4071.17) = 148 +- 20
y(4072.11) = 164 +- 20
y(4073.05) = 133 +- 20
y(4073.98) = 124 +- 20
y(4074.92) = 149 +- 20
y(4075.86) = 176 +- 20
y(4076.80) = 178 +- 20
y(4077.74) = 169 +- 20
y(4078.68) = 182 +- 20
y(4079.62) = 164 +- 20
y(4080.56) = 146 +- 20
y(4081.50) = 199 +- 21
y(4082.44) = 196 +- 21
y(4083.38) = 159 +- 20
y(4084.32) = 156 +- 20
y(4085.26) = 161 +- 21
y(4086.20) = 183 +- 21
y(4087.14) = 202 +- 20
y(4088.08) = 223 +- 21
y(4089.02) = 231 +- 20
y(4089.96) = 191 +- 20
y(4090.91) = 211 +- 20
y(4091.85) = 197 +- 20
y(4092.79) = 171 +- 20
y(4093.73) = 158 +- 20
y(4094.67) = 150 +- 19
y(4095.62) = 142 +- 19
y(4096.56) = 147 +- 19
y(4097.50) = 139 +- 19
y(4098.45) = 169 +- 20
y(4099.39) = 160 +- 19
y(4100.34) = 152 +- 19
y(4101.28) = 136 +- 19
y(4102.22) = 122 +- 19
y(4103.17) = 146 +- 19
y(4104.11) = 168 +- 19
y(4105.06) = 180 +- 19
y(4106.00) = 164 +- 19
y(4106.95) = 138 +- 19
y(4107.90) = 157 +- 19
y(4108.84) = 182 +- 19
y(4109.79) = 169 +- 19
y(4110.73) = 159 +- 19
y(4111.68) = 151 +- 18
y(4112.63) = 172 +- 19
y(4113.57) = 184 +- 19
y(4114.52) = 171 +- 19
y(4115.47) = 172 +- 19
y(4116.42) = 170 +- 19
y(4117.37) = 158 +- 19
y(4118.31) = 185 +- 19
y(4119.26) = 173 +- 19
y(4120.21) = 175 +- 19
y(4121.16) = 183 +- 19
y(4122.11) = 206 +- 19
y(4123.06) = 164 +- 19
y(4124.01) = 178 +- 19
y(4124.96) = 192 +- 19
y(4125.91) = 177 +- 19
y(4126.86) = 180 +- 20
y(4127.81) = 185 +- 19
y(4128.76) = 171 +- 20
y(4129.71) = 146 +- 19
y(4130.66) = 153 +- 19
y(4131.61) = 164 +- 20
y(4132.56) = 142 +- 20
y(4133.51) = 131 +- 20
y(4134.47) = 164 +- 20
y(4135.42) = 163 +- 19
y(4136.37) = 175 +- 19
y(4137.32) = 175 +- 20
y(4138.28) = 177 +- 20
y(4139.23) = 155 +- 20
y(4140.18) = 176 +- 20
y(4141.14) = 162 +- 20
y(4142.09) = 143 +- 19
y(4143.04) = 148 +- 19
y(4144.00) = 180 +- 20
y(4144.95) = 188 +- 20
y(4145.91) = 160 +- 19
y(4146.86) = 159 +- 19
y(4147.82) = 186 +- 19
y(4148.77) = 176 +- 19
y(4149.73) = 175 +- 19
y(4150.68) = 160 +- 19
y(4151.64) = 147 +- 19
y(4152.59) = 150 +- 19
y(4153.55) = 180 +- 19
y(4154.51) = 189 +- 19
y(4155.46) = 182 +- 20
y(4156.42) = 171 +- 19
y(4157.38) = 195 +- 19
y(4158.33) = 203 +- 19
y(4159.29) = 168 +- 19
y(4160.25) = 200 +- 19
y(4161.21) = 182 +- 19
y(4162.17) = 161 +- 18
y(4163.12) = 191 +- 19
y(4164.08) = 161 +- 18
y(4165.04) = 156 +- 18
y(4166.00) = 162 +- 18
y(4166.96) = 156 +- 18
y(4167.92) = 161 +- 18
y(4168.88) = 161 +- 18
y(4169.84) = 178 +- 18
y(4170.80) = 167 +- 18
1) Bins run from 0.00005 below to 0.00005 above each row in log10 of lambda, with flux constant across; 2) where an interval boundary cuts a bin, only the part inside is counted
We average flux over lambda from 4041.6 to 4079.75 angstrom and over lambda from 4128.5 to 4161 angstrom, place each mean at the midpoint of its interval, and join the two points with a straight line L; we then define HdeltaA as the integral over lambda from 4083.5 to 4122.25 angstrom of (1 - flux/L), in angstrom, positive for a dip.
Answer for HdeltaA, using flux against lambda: -1.1 angstrom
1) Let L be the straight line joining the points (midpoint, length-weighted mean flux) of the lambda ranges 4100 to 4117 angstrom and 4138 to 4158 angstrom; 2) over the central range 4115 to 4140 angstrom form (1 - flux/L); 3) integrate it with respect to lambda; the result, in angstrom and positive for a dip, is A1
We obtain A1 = -0.7 angstrom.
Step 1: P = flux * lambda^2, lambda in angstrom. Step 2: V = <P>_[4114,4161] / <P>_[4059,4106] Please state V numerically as 1.08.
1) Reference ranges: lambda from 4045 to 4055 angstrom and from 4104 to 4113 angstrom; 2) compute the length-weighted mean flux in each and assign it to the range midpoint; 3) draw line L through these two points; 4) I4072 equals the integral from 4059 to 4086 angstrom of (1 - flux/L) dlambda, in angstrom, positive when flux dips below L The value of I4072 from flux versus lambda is 2.2 angstrom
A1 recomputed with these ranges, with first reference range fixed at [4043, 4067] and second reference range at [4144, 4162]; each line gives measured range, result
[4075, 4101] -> -1.25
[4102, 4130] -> 0.08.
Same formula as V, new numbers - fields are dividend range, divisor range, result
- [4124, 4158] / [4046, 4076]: 1.11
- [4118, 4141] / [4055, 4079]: 1.15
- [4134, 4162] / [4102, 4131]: 1.03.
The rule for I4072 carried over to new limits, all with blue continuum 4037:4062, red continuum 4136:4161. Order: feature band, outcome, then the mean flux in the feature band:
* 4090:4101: 0.4 angstrom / 164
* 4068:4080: 0.6 angstrom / 160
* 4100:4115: 1.0 angstrom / 160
